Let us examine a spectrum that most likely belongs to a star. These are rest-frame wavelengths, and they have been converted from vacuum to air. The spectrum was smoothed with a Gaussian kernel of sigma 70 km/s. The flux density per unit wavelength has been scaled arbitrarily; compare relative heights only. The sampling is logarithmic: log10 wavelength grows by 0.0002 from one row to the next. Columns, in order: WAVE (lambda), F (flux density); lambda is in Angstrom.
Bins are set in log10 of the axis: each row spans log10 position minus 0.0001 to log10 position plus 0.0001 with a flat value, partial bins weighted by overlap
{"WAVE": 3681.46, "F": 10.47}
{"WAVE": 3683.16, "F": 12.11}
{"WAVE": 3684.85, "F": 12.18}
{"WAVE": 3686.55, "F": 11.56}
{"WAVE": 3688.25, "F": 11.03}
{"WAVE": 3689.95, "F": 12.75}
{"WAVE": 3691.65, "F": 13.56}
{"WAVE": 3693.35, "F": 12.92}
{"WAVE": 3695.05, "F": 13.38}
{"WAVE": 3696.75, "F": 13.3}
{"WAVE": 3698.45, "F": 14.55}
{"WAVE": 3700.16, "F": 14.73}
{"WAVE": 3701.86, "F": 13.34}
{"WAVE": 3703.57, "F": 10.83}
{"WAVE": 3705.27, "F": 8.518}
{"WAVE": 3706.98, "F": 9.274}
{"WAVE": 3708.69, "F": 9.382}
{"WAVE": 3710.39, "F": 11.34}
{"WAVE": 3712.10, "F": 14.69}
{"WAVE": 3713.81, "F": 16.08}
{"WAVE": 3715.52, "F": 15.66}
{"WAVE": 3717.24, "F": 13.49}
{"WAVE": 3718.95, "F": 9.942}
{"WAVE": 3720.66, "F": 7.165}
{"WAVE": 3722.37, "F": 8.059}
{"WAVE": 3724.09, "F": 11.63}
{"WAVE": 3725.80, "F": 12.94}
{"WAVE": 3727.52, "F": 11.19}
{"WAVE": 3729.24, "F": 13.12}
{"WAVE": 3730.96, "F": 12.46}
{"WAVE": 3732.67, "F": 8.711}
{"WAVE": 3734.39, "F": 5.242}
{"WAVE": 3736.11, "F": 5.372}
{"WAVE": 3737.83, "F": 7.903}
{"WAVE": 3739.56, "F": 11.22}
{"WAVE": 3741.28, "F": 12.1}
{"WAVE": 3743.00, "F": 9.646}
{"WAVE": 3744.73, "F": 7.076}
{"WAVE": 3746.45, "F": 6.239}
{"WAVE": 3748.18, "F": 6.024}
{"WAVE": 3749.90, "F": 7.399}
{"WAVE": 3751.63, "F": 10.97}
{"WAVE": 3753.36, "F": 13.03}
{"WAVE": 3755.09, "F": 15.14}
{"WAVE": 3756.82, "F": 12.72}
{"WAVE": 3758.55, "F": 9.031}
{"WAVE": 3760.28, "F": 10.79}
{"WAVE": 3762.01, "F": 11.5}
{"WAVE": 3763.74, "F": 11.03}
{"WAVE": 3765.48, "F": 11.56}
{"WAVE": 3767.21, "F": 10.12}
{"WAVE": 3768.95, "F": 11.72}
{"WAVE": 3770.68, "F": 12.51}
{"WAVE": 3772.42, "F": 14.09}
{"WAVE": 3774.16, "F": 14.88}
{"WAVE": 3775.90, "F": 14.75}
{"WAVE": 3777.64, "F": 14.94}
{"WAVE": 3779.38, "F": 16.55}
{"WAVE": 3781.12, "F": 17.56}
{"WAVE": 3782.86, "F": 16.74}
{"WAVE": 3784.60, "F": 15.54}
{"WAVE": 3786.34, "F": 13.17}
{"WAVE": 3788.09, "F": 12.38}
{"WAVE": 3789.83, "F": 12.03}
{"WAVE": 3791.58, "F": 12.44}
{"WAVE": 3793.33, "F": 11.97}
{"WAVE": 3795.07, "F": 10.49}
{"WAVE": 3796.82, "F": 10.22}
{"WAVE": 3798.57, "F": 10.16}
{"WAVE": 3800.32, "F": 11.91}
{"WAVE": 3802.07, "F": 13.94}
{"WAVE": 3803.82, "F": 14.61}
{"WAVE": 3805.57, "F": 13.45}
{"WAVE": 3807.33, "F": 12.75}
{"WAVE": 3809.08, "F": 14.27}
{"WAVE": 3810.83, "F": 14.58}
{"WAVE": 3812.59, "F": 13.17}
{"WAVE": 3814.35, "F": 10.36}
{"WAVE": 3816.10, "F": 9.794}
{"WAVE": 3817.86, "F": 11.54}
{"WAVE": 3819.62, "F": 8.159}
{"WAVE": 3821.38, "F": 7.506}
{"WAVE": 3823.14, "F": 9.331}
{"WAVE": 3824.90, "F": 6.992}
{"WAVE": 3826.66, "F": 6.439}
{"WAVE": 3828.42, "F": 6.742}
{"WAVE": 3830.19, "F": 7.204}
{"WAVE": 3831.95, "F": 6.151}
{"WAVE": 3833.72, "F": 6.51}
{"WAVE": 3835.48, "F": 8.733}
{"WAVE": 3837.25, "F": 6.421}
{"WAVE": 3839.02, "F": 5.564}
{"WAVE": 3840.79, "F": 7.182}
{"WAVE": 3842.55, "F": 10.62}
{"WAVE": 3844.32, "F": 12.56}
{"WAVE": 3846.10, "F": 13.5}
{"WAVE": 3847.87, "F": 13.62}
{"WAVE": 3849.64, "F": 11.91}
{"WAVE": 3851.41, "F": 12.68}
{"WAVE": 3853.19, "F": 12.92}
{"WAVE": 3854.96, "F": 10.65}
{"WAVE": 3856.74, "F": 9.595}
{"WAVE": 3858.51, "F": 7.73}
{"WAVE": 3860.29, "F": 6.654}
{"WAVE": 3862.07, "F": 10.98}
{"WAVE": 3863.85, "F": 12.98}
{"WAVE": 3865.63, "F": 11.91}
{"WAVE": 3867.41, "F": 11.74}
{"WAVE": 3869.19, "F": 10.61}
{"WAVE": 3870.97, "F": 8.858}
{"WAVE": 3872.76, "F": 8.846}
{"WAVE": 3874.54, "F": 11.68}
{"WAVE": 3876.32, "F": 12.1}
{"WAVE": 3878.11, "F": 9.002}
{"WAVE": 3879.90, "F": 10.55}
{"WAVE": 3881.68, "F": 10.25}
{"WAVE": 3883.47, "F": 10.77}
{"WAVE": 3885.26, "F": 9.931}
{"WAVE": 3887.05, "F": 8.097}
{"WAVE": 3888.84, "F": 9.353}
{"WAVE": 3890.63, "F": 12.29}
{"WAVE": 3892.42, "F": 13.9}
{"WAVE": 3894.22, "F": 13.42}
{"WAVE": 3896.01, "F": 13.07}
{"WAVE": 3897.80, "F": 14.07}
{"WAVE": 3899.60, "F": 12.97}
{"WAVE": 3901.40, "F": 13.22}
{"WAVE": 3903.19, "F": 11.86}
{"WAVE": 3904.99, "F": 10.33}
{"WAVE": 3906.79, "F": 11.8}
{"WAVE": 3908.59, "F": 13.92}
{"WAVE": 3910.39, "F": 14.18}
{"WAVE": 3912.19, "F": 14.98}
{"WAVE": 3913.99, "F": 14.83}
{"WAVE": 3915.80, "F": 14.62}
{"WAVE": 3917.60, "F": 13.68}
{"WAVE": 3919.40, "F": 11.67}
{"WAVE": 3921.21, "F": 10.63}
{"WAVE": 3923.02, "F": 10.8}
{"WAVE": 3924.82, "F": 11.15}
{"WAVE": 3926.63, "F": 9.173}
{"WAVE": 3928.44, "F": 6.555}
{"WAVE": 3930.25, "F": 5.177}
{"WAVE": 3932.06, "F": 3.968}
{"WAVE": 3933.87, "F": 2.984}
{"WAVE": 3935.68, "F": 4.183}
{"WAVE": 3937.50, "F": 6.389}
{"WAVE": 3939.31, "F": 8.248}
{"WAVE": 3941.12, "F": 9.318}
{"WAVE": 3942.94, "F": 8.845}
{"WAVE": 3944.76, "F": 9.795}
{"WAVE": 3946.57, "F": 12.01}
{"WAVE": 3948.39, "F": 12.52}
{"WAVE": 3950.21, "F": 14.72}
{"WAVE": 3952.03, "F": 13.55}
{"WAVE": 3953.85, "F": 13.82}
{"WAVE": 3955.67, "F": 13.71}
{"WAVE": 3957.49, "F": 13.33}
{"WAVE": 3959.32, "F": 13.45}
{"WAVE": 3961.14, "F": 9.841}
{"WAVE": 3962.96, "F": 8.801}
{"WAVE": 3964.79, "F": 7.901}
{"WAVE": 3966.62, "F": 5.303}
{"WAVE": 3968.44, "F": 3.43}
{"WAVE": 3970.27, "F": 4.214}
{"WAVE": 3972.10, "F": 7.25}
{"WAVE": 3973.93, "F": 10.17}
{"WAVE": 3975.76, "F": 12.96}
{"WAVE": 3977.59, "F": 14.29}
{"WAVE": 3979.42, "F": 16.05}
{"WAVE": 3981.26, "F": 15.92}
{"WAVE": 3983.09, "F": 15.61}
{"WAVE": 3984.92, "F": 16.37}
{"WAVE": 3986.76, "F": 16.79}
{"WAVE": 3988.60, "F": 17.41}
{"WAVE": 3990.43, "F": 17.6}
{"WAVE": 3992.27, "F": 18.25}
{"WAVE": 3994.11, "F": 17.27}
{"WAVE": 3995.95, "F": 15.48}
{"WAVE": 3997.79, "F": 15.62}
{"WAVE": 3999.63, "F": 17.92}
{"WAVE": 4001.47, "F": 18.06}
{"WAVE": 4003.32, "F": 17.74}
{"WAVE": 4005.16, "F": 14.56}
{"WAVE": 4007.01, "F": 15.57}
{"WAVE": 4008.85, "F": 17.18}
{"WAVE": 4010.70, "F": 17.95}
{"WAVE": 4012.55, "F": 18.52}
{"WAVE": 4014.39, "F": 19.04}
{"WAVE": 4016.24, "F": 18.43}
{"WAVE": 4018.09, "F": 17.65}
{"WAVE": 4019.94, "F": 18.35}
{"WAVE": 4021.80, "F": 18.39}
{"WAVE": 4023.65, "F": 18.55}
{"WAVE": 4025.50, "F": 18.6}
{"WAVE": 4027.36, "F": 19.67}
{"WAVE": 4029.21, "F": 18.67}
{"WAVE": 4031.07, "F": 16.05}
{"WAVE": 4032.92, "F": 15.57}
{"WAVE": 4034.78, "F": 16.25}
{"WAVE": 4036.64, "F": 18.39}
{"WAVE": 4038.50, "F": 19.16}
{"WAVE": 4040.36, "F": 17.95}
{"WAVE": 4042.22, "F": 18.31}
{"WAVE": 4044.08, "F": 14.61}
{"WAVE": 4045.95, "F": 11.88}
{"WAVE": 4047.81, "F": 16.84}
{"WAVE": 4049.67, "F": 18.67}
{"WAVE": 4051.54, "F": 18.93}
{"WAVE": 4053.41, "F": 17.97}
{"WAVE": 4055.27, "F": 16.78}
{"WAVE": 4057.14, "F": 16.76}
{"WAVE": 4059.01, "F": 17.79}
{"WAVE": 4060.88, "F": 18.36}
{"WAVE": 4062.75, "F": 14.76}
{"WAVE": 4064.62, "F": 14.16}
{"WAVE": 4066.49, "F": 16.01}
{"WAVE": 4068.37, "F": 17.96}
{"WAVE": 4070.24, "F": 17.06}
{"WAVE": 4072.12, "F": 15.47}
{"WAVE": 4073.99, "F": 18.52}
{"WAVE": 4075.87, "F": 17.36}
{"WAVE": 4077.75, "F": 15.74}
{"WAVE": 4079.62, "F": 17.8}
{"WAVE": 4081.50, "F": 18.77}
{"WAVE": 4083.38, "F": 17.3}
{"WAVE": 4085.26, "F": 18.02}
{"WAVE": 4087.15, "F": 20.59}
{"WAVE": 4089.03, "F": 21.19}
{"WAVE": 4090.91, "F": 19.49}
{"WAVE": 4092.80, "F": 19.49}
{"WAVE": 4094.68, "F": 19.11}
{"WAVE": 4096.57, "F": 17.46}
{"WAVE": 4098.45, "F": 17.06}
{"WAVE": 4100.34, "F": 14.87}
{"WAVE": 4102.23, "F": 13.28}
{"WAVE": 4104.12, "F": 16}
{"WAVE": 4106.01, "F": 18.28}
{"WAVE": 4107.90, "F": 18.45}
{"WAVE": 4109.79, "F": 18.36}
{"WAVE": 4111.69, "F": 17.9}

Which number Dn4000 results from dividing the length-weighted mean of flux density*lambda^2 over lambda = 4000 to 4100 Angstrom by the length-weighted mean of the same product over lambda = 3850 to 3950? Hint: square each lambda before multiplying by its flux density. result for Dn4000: 1.8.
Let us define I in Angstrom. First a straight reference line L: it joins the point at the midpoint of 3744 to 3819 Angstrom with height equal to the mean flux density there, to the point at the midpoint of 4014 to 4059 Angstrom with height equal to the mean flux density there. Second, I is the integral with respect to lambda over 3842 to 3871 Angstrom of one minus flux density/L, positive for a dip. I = 5.4 Angstrom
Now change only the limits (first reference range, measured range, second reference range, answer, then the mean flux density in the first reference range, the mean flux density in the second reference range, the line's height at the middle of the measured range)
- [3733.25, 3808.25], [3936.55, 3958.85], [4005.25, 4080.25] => 5.7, 11.7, 17.3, 15.3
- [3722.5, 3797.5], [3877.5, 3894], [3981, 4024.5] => 4.4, 11.5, 17.3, 14.5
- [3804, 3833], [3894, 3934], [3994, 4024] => 6.5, 9.99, 17.4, 13.7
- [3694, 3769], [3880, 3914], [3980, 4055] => 5.7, 10.9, 17.3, 14.6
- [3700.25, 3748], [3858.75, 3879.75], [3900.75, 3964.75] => 0.5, 10.5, 10.8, 10.7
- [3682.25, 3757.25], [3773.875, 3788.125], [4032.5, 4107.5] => -3.7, 11.1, 17.3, 12.2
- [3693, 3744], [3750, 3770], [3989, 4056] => 1.0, 11.2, 17.4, 12.1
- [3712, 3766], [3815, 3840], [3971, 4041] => 9.7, 10.5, 16.7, 12.6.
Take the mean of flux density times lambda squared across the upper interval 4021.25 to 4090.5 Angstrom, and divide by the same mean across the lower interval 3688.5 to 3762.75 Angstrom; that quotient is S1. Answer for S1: 1.88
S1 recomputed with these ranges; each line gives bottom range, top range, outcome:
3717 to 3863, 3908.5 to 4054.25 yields 1.41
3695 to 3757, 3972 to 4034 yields 1.78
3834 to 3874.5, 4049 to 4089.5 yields 1.90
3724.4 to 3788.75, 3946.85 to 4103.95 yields 1.59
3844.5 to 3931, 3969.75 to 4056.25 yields 1.55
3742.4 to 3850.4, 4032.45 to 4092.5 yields 1.79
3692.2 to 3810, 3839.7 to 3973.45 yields 0.97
